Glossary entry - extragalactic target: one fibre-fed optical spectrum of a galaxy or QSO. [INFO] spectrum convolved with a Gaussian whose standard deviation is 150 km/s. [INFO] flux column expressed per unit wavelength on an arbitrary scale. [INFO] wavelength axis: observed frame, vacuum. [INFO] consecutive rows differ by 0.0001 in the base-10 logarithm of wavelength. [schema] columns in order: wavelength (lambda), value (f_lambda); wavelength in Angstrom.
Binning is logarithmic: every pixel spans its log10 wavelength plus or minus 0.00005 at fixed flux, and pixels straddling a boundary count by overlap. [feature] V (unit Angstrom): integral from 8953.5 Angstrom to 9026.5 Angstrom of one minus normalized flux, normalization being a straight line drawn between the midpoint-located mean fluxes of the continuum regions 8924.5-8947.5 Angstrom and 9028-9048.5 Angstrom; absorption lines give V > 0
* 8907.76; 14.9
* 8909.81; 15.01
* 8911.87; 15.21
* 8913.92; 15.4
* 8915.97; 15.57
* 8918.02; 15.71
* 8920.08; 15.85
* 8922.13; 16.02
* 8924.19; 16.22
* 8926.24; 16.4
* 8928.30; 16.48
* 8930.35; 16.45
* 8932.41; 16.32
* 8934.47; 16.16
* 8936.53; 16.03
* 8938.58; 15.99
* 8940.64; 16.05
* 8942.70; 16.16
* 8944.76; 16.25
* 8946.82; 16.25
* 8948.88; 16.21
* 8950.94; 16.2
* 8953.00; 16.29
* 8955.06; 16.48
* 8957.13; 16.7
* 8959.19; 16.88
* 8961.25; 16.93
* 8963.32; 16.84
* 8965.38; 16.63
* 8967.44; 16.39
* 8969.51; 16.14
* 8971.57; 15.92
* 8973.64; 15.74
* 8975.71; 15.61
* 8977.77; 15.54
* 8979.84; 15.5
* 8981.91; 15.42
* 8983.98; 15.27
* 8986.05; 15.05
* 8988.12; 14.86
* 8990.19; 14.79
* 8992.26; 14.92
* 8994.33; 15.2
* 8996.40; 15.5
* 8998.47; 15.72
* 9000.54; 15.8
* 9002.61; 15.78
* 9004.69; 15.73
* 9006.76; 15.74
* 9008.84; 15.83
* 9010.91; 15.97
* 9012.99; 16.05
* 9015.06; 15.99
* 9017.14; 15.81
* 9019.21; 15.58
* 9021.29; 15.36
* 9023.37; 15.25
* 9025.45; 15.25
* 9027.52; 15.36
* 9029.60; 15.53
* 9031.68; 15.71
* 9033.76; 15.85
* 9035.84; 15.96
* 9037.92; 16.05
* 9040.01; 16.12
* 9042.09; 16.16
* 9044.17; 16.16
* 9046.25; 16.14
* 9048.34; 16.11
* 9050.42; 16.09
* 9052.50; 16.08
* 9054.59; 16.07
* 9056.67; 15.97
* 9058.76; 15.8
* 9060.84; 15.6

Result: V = 1.4 Angstrom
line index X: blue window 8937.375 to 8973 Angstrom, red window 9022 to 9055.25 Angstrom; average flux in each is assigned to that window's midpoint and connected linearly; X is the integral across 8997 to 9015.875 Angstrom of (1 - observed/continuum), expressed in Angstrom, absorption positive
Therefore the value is 0.3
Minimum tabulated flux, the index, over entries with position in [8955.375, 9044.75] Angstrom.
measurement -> 14.79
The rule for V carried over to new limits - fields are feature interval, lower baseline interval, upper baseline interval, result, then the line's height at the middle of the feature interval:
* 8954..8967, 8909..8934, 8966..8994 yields -0.9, 15.6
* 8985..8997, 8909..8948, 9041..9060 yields 0.7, 16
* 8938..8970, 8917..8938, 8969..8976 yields -0.9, 16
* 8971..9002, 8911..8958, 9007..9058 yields 1.1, 16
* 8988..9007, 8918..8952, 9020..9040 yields 0.5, 15.8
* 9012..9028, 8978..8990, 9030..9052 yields 0.1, 15.7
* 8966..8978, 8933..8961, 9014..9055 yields 0.2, 16.2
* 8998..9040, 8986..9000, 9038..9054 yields -0.2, 15.6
